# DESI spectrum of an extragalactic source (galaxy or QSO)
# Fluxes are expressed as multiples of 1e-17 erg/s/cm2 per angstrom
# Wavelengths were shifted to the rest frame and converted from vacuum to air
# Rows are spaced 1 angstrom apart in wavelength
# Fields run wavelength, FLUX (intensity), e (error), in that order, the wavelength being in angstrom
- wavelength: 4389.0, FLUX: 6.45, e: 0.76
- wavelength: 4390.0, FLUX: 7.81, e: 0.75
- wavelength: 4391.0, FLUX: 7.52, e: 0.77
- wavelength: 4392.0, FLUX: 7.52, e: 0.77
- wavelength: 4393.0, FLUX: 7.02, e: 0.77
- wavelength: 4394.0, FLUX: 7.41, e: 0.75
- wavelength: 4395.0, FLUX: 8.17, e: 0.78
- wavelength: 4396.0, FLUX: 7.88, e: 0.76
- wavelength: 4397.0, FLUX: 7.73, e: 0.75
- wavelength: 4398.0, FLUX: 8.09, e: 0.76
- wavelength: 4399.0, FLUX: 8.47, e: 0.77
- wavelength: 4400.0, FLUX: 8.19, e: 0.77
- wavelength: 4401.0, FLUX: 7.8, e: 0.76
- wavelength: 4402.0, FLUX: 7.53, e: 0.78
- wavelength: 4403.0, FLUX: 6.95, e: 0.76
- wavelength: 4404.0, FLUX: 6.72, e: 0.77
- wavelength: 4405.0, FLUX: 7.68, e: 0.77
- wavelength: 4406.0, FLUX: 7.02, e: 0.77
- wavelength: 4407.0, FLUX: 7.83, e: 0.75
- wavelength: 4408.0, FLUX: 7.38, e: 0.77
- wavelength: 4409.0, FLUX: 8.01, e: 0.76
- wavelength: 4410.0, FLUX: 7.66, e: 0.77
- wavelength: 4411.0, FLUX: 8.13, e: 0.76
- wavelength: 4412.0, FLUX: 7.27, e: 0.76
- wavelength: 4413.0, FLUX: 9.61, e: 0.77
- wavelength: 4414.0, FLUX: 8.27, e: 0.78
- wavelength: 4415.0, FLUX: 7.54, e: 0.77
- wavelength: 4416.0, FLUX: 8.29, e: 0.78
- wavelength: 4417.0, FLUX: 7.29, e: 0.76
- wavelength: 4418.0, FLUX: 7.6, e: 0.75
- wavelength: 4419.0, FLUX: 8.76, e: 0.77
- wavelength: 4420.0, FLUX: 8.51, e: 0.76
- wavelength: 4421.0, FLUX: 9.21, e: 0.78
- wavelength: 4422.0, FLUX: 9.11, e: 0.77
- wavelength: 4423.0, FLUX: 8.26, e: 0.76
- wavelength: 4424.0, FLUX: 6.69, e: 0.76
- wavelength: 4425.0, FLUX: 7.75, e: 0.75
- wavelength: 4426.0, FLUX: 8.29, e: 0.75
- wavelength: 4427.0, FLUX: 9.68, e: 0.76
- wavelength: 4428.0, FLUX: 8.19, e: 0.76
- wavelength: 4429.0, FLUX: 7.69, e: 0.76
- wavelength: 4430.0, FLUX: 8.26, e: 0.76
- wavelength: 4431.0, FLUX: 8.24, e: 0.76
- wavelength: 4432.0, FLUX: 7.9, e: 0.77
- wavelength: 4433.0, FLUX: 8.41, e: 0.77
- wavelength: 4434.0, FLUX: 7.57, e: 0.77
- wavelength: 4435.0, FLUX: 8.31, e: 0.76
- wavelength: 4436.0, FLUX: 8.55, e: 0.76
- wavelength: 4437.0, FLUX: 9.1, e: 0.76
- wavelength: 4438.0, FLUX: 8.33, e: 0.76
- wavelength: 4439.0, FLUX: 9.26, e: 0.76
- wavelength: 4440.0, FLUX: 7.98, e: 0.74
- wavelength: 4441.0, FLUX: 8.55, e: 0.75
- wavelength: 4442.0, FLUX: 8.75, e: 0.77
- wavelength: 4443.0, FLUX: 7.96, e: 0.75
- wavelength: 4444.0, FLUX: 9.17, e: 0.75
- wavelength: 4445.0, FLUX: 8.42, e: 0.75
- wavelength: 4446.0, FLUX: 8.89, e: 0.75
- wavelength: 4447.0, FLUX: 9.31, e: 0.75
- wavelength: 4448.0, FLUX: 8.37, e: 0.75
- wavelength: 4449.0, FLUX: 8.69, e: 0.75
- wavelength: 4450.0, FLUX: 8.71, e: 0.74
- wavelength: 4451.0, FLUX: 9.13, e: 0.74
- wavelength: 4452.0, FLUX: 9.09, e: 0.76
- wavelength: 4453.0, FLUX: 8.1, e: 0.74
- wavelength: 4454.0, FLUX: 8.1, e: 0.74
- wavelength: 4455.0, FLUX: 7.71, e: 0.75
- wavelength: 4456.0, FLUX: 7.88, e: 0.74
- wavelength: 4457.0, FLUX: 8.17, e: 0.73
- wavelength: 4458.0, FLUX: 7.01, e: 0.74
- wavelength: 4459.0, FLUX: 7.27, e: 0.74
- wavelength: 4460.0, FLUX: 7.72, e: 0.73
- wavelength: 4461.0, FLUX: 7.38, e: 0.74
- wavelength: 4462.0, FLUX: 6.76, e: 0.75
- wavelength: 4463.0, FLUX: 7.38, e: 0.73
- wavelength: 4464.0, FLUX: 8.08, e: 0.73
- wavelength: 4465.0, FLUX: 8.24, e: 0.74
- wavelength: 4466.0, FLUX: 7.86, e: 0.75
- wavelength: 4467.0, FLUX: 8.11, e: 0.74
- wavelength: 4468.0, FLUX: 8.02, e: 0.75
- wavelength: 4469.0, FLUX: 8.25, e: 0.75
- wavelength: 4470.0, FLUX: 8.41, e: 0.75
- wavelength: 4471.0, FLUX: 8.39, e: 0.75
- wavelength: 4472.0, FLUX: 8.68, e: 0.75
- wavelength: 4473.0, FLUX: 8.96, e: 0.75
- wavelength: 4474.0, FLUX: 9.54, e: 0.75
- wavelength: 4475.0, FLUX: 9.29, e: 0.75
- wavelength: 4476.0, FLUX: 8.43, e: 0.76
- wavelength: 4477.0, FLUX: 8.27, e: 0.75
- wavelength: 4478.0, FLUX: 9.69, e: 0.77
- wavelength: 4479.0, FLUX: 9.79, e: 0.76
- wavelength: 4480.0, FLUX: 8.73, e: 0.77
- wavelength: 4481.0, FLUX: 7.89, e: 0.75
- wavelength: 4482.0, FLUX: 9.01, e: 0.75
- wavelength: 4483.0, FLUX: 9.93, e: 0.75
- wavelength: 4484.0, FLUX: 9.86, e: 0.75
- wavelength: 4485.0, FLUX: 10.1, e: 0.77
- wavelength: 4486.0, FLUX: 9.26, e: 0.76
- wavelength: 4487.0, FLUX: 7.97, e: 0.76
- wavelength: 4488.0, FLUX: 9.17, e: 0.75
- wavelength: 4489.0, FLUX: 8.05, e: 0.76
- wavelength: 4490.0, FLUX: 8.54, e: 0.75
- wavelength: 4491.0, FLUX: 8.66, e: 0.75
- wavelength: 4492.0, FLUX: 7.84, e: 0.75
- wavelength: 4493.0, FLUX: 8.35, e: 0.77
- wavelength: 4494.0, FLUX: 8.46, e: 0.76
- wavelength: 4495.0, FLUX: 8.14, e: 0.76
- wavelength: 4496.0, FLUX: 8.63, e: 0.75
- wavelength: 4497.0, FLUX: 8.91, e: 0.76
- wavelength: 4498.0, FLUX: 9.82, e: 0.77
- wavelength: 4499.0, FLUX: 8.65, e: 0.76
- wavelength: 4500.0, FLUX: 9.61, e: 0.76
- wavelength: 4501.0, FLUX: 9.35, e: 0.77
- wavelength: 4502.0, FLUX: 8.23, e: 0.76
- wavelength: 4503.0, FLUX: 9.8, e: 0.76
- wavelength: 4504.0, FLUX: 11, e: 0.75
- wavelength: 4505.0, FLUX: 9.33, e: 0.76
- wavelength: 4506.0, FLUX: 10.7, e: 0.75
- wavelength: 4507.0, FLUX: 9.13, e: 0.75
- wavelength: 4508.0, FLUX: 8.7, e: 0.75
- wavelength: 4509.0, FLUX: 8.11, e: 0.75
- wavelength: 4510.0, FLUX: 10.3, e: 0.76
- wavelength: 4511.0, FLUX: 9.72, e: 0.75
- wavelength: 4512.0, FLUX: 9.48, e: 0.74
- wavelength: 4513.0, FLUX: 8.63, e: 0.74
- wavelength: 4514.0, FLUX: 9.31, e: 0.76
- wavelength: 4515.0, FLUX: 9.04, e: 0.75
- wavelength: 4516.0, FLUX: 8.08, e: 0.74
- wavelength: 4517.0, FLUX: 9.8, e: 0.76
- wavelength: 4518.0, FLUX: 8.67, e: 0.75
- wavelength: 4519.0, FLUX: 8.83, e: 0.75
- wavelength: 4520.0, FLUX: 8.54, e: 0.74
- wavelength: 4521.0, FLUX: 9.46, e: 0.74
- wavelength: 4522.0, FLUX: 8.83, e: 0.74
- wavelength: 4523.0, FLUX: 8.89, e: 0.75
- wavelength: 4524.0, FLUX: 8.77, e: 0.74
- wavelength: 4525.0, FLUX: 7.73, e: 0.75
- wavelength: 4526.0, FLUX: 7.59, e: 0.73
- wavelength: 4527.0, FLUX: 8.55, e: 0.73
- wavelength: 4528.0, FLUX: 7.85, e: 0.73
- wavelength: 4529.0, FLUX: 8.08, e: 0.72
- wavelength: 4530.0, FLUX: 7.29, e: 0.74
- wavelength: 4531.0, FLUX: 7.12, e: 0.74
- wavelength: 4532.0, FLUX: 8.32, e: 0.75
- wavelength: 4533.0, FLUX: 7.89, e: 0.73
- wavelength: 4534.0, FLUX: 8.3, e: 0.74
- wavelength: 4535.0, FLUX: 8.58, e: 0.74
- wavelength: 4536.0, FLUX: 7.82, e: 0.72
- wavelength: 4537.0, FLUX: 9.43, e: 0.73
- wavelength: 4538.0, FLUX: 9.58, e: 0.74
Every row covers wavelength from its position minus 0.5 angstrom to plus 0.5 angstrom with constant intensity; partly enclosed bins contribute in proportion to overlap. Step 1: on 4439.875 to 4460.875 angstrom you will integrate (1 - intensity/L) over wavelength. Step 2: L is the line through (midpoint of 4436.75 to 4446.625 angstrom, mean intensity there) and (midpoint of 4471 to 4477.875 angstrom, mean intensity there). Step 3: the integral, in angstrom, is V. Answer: 0.9 angstrom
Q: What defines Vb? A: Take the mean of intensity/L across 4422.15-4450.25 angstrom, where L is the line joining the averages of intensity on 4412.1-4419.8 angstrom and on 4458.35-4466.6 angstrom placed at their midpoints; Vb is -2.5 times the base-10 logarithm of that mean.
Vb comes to -0.067 mag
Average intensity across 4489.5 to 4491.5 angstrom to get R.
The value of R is 8.6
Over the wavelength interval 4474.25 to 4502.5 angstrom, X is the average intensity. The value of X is 8.89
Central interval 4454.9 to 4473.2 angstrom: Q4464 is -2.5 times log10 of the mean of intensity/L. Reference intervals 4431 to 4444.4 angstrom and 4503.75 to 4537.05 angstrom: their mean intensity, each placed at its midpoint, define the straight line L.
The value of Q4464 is 0.08 mag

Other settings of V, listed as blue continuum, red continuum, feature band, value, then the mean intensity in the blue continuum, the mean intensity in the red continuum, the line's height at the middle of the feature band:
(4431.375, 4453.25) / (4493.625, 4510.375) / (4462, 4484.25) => 0.7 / 8.57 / 9.23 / 8.91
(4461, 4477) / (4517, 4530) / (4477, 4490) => -1.2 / 8.26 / 8.49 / 8.32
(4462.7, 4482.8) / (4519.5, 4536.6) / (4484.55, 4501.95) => -0.7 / 8.58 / 8.22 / 8.45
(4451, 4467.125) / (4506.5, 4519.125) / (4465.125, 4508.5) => -2.3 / 7.84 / 9.07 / 8.47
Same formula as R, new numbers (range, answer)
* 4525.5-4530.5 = 7.87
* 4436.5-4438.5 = 8.71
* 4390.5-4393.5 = 7.35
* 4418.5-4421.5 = 8.83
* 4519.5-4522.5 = 8.94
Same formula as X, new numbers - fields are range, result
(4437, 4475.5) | 8.32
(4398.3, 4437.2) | 8.04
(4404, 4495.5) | 8.34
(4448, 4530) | 8.67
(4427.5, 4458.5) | 8.38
